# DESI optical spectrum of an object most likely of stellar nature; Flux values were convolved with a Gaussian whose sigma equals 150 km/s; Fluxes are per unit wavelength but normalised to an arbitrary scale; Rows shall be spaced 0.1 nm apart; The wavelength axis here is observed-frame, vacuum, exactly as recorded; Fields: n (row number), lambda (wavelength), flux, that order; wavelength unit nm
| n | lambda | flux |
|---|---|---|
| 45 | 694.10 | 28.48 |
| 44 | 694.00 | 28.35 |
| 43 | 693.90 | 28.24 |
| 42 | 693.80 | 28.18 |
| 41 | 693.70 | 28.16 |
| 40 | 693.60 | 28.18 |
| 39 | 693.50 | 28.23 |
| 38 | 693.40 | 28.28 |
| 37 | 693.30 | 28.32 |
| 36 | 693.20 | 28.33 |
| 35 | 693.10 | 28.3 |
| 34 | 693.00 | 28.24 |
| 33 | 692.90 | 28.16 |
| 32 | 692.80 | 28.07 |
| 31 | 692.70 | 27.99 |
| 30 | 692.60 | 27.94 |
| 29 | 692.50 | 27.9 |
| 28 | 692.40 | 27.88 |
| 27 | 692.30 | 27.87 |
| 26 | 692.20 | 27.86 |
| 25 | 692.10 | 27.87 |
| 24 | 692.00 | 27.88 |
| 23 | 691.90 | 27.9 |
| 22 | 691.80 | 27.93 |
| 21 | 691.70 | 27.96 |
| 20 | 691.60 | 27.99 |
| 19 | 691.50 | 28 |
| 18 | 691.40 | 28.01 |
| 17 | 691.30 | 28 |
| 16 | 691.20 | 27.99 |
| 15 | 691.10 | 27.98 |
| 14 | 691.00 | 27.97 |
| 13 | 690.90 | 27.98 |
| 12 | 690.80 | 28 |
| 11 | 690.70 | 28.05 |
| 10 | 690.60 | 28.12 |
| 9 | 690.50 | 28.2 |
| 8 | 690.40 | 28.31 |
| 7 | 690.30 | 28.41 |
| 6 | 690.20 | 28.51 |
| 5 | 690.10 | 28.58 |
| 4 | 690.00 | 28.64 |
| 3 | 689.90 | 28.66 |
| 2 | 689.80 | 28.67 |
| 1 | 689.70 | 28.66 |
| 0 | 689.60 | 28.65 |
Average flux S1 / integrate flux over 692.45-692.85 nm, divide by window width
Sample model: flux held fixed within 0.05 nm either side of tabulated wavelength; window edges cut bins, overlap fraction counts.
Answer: 28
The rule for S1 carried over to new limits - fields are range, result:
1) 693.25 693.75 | 28.2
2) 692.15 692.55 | 27.9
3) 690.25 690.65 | 28.3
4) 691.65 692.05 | 27.9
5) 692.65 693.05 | 28.1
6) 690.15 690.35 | 28.5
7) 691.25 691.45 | 28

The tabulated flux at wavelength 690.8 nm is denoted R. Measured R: 28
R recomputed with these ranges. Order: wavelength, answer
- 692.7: 27.99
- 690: 28.64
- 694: 28.35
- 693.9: 28.24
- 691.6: 27.99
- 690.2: 28.51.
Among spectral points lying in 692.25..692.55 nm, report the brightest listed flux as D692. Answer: 27.9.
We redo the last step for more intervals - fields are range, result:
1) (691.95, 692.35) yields 27.88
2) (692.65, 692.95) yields 28.16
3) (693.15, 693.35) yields 28.33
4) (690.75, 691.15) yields 28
